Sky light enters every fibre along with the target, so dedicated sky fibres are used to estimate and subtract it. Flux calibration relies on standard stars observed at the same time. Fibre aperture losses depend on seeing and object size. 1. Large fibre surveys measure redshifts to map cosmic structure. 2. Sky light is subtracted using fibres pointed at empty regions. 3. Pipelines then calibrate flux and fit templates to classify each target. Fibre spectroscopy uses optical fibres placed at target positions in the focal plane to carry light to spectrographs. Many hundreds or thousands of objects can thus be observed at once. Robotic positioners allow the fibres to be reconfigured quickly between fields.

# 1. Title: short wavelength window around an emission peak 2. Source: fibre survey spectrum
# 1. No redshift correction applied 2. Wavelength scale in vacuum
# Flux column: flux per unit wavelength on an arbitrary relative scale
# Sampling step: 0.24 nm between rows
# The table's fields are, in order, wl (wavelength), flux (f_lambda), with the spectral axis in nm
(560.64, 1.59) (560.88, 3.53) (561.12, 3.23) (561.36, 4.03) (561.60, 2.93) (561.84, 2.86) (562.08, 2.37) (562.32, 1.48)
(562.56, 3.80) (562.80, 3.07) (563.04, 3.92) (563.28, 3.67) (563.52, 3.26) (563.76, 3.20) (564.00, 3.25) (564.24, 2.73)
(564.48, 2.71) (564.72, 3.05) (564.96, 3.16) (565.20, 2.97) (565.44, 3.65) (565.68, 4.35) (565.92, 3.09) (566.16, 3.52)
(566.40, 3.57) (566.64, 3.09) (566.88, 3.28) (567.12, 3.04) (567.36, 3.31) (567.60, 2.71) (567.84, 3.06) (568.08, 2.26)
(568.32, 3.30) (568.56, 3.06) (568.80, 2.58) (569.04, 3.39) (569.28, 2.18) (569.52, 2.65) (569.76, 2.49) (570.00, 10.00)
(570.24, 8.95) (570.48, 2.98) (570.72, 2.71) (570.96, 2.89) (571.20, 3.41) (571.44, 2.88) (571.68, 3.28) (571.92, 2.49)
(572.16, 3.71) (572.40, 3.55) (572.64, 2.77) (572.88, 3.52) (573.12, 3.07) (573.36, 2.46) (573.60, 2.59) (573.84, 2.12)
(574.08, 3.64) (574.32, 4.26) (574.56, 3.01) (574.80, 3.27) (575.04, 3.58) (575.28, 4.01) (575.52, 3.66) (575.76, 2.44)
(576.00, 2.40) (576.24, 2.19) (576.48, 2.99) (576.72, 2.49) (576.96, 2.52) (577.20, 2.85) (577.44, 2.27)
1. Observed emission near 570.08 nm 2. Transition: Hbeta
